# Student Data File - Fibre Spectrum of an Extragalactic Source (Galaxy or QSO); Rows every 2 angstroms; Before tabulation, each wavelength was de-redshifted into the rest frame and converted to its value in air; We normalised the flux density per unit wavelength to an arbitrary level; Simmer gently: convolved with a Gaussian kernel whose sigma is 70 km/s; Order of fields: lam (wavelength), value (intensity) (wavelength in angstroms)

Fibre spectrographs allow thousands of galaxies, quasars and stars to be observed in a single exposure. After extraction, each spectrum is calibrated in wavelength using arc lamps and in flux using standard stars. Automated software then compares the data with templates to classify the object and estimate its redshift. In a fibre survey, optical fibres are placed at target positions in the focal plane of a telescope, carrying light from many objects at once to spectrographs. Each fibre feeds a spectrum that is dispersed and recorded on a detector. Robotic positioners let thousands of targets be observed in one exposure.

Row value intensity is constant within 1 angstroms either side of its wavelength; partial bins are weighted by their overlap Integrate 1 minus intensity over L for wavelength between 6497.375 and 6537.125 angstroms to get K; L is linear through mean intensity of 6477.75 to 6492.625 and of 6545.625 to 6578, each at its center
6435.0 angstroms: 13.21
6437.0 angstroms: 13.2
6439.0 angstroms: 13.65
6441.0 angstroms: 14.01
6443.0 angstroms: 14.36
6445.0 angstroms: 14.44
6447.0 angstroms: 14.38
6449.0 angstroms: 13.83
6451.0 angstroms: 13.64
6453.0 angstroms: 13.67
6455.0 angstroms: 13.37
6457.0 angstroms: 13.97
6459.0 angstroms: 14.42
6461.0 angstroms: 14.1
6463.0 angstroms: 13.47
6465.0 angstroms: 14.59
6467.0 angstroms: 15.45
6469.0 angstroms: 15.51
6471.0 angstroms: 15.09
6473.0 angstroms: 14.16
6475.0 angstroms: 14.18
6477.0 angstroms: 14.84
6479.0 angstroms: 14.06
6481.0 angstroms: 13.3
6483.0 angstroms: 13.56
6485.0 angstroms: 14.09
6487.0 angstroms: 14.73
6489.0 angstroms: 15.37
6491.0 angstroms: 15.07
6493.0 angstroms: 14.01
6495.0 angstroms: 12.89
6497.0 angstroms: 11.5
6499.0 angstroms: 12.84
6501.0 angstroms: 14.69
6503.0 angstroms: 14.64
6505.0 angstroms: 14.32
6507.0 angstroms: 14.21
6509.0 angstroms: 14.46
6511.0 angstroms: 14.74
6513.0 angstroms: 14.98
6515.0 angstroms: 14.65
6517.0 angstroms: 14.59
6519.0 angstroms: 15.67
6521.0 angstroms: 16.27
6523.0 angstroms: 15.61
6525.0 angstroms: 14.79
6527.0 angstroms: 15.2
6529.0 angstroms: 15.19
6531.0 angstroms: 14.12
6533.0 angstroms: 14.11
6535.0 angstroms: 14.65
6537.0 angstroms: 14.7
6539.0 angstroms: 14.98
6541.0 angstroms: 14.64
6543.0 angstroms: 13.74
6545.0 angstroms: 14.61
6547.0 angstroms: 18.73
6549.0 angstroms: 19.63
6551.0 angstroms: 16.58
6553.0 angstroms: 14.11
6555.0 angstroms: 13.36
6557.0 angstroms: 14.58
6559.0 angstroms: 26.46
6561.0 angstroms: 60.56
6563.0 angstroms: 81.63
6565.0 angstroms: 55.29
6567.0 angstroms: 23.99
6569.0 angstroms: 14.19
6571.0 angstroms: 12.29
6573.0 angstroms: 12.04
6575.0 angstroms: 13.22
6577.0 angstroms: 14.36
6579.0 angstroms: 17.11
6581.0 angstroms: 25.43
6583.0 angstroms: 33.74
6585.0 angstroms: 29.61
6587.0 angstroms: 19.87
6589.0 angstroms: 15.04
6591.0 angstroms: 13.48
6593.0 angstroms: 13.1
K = 8.9 angstroms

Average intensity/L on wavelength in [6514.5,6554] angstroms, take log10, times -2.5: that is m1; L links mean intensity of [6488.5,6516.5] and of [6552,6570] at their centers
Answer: 0.499 mag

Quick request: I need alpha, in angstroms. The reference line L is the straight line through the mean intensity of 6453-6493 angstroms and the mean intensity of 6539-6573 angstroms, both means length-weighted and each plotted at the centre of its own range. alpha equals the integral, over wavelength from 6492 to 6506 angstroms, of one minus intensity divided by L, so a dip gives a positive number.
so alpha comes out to 3.31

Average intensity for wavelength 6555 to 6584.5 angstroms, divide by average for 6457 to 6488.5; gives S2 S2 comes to 2.0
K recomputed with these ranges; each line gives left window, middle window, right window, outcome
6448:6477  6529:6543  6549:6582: 4.9 angstroms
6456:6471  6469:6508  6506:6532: 1.6 angstroms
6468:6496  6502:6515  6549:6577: 2.7 angstroms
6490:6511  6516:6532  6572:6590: 0.5 angstroms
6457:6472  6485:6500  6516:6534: 1.0 angstroms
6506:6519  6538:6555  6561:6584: 5.3 angstroms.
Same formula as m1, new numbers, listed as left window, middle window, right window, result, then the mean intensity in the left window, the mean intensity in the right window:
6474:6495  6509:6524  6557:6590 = 0.26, 14.3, 28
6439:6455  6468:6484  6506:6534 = 0.00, 14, 14.9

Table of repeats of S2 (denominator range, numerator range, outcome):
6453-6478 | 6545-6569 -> 2.08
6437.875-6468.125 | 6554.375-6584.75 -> 1.99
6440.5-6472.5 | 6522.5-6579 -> 1.47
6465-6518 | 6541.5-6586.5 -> 1.72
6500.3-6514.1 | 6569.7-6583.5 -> 1.21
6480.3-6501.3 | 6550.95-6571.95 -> 2.24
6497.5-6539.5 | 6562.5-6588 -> 1.77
